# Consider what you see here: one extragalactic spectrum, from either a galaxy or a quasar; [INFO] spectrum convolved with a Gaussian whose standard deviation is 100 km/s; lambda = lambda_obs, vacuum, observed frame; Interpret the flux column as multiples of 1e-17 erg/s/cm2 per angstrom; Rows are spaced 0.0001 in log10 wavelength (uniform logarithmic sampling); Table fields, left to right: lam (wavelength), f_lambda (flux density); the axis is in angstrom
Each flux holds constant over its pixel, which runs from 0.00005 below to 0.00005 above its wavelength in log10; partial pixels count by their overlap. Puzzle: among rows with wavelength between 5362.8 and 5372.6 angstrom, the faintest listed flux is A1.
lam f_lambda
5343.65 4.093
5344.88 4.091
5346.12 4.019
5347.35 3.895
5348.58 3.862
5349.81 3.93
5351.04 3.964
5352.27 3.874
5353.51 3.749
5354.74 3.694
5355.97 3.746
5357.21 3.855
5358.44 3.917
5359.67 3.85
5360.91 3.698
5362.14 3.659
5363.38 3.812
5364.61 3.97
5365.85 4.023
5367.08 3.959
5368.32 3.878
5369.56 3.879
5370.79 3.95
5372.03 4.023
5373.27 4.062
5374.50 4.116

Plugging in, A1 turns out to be 3.812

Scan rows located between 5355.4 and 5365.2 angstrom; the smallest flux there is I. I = 3.659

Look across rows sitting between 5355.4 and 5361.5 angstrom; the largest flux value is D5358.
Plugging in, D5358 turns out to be 3.917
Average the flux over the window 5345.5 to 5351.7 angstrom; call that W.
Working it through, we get 3.94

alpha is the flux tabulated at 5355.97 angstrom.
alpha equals 3.746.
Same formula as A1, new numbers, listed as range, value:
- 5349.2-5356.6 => 3.694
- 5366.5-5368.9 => 3.878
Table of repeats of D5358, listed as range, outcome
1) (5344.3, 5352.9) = 4.091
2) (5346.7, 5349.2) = 3.895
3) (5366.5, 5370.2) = 3.959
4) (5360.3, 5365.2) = 3.97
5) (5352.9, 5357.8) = 3.855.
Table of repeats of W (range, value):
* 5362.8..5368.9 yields 3.93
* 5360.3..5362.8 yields 3.68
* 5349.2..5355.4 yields 3.84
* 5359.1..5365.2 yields 3.8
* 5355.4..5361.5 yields 3.81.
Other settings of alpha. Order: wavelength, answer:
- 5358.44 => 3.917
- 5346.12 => 4.019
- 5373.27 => 4.062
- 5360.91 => 3.698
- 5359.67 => 3.85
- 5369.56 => 3.879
